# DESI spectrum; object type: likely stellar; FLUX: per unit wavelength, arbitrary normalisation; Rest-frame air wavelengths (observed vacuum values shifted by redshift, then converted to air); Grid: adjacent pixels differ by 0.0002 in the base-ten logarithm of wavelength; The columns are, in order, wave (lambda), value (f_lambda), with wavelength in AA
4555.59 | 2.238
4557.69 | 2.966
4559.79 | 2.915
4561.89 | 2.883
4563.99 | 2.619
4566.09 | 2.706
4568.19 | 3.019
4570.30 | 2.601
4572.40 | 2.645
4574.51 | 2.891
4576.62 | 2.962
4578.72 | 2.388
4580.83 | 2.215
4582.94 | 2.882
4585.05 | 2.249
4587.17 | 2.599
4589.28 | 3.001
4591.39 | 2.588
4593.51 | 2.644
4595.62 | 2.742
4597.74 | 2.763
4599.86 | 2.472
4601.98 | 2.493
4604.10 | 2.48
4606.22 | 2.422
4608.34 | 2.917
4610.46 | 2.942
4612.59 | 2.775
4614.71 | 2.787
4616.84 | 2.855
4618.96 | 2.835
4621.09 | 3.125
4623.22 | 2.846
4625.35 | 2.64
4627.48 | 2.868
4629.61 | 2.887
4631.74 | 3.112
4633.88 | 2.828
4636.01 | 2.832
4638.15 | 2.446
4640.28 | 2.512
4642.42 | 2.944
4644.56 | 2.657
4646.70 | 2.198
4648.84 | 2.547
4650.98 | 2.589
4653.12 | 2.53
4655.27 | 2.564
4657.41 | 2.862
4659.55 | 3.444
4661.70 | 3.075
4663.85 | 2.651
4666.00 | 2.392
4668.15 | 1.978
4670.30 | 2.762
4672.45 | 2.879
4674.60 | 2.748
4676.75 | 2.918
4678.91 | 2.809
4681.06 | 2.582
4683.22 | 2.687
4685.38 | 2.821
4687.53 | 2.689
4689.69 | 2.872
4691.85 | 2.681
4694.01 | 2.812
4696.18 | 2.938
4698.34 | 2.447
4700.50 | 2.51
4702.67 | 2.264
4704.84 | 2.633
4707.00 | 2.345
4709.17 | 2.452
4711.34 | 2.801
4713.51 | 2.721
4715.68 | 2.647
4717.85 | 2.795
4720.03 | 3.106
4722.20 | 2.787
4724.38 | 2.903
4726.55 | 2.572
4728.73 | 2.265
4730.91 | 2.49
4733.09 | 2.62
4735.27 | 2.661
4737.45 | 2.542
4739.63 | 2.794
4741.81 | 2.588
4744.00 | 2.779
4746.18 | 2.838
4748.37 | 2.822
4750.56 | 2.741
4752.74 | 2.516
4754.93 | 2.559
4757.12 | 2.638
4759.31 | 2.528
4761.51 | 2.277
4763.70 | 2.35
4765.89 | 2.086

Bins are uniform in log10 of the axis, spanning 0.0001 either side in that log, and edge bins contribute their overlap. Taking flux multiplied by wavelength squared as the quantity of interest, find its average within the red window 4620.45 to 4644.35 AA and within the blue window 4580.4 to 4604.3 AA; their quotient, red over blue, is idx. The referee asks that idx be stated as 1.1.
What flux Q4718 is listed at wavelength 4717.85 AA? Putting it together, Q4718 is 2.795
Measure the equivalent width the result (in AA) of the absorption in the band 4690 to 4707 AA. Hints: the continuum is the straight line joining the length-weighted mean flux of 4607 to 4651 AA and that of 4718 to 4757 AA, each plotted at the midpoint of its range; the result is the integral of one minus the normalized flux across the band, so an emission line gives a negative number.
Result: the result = 0.7 AA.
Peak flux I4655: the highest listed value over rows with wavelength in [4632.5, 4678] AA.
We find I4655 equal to 3.444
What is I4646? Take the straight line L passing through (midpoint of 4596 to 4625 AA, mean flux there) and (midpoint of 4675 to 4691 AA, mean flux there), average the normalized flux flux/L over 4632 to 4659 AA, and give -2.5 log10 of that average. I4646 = 0.040 mag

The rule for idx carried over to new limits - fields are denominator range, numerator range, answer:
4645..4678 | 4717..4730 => 1.05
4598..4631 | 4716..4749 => 1.03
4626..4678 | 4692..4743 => 1.00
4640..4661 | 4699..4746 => 1.01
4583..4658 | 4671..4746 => 1.03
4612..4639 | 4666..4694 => 0.97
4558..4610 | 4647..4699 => 1.05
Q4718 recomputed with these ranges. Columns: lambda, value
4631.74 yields 3.112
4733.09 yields 2.62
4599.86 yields 2.472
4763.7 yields 2.35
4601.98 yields 2.493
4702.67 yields 2.264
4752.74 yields 2.516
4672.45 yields 2.879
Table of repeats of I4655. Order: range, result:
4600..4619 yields 2.942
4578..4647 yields 3.125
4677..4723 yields 3.106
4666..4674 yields 2.879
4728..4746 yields 2.794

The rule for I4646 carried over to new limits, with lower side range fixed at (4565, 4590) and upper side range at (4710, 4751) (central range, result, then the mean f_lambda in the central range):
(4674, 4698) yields -0.028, 2.77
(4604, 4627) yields -0.046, 2.8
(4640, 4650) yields 0.047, 2.58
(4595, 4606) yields 0.046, 2.57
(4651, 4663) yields -0.067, 2.86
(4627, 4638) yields -0.071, 2.87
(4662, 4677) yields 0.028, 2.63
